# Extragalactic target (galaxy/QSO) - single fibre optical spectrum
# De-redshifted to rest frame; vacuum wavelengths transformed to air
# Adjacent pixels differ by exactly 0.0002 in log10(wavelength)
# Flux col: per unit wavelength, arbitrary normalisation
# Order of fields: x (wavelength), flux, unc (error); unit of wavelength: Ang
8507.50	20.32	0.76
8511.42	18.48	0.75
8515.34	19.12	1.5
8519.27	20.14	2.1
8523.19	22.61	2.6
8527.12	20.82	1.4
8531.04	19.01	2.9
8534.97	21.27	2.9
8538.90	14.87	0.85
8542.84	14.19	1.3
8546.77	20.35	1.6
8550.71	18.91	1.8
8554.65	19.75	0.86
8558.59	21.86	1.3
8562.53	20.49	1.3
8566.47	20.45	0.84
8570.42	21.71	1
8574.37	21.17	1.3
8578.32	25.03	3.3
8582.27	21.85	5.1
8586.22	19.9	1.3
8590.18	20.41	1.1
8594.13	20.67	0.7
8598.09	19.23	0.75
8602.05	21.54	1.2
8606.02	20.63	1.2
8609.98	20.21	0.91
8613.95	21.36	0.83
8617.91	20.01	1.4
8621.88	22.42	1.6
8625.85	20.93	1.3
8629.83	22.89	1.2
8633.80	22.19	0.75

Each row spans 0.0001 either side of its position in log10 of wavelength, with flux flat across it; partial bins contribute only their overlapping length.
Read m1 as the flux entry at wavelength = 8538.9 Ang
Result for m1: 14.87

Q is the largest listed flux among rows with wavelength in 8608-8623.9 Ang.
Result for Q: 22.42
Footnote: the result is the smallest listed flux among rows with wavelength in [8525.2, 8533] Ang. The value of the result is 19.01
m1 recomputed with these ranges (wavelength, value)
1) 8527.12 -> 20.82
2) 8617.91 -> 20.01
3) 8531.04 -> 19.01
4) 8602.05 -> 21.54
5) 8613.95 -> 21.36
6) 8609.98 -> 20.21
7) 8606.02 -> 20.63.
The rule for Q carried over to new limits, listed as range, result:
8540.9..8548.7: 20.35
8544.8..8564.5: 21.86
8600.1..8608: 21.54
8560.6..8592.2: 25.03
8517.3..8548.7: 22.61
